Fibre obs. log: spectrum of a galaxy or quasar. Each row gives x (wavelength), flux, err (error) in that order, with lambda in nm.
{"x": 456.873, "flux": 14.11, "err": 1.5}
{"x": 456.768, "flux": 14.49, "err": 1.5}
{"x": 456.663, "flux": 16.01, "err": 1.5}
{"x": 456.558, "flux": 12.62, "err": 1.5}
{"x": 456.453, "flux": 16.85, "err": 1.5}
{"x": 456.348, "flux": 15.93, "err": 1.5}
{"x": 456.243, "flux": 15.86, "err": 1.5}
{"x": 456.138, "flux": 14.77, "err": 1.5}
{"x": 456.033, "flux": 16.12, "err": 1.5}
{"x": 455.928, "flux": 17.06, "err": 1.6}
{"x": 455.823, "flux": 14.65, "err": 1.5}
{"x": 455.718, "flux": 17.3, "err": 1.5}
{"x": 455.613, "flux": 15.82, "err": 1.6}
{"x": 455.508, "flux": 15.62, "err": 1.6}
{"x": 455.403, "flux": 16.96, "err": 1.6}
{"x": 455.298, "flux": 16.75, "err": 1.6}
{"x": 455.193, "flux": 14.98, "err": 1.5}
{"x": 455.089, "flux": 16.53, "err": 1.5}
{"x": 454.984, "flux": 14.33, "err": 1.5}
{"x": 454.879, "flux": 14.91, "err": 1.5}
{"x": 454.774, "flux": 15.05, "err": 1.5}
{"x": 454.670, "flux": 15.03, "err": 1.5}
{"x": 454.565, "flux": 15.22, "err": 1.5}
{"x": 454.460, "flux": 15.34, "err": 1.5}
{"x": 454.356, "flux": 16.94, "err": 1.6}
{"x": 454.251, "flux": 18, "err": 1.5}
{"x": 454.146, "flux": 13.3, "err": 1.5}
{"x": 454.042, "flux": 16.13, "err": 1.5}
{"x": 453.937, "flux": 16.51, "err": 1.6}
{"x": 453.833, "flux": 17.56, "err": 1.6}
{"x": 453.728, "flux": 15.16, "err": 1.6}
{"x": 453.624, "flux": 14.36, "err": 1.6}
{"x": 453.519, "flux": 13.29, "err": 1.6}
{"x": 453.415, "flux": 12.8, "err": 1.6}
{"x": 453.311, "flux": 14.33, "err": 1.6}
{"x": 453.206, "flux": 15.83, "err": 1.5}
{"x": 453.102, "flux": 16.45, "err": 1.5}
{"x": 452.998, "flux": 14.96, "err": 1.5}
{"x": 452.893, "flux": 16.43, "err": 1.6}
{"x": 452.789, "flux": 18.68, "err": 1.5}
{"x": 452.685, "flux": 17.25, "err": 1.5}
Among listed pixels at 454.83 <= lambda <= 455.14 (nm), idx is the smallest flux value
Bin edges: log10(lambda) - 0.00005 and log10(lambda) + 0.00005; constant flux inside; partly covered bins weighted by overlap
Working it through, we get 14.33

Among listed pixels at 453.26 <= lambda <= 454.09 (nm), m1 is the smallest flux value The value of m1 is 12.8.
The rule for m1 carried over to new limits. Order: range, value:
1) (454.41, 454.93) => 14.91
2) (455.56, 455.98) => 14.65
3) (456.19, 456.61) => 12.62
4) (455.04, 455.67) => 14.98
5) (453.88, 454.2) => 13.3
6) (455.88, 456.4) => 14.77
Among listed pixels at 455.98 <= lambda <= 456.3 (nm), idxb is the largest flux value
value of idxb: 16.12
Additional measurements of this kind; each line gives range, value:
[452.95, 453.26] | 16.45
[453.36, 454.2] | 17.56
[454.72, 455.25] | 16.53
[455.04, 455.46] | 16.96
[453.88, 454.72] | 18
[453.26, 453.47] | 14.33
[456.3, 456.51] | 16.85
